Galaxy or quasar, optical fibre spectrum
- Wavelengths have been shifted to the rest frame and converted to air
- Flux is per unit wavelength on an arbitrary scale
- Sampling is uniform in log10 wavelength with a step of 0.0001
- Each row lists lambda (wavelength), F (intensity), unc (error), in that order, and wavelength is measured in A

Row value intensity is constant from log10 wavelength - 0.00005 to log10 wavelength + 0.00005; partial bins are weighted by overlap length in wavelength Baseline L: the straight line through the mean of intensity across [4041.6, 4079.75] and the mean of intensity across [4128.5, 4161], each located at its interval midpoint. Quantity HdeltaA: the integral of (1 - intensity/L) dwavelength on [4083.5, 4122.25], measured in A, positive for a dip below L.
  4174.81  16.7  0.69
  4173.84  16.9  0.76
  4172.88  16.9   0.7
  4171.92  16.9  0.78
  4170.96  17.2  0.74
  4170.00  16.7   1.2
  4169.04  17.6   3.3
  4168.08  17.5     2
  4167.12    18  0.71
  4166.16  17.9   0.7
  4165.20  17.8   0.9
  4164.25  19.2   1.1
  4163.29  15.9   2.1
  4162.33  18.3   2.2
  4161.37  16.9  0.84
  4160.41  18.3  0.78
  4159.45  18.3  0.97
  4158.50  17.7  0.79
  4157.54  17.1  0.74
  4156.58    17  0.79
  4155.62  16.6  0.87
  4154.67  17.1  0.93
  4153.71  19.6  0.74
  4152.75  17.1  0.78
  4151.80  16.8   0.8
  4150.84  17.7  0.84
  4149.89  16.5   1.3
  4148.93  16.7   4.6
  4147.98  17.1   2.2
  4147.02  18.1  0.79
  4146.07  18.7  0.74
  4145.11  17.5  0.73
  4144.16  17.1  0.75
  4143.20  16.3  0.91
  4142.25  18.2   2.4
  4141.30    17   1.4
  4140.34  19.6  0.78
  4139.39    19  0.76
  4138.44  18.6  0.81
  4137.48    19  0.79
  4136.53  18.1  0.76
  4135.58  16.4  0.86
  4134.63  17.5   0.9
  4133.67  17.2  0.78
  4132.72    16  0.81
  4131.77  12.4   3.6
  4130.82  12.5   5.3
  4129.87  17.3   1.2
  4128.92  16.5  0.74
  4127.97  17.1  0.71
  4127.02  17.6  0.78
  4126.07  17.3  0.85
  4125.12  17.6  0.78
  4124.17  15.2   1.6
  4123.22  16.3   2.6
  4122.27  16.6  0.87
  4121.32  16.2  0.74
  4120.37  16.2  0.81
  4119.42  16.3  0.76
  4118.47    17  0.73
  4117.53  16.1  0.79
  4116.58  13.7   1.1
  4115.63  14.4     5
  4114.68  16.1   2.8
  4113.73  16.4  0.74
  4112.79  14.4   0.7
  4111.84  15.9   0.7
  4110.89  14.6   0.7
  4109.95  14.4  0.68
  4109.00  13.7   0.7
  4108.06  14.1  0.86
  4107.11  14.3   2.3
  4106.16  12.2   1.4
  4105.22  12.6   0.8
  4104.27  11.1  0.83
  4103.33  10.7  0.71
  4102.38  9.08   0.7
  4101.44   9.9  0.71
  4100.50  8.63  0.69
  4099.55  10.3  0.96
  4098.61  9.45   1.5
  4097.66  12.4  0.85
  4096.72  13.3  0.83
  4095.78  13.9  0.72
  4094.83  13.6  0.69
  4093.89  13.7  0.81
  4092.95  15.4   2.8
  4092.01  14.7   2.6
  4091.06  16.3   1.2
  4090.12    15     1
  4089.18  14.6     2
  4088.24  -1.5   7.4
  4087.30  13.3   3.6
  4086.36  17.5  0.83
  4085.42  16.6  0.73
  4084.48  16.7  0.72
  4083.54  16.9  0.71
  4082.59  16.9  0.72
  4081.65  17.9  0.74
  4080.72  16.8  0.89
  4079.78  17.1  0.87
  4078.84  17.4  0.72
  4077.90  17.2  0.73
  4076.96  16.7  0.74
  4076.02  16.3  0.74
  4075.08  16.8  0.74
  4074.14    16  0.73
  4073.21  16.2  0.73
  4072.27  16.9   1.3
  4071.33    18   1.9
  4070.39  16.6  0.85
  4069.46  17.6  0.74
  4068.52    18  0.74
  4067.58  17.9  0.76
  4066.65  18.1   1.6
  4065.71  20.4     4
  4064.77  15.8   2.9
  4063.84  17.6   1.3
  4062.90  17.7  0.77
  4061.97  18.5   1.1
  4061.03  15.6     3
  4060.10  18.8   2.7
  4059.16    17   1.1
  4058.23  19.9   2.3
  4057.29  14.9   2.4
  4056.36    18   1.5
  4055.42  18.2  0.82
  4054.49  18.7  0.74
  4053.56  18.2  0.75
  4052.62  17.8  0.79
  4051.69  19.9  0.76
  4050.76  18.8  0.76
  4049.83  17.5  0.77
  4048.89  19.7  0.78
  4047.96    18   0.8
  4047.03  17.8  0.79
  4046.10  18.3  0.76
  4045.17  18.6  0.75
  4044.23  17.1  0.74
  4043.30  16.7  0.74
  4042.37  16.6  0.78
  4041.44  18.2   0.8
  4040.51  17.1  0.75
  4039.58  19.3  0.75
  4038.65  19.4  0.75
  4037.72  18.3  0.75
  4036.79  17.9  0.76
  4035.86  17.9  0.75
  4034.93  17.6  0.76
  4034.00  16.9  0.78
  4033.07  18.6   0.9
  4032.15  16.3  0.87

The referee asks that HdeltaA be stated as 8.4 A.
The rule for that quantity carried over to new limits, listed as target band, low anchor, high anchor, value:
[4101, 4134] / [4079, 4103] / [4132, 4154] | 1.7 A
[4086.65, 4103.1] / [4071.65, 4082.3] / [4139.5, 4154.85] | 4.9 A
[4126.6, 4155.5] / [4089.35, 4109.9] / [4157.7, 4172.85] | -2.6 A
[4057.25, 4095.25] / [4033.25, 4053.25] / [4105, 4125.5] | 1.1 A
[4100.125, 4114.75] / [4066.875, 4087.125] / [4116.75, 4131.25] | 3.2 A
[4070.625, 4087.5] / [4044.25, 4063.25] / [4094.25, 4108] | -2.5 A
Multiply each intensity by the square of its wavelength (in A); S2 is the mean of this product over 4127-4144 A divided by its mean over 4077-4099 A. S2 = 1.2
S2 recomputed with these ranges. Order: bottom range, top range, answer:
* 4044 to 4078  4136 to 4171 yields 1.04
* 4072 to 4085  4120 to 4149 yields 1.04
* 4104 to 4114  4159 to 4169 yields 1.31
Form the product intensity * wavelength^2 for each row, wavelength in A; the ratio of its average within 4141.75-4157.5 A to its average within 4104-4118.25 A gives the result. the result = 1.2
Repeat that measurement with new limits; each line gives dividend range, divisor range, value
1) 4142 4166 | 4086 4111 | 1.45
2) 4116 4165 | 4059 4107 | 1.17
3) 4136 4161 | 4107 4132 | 1.15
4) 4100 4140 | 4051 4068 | 0.87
